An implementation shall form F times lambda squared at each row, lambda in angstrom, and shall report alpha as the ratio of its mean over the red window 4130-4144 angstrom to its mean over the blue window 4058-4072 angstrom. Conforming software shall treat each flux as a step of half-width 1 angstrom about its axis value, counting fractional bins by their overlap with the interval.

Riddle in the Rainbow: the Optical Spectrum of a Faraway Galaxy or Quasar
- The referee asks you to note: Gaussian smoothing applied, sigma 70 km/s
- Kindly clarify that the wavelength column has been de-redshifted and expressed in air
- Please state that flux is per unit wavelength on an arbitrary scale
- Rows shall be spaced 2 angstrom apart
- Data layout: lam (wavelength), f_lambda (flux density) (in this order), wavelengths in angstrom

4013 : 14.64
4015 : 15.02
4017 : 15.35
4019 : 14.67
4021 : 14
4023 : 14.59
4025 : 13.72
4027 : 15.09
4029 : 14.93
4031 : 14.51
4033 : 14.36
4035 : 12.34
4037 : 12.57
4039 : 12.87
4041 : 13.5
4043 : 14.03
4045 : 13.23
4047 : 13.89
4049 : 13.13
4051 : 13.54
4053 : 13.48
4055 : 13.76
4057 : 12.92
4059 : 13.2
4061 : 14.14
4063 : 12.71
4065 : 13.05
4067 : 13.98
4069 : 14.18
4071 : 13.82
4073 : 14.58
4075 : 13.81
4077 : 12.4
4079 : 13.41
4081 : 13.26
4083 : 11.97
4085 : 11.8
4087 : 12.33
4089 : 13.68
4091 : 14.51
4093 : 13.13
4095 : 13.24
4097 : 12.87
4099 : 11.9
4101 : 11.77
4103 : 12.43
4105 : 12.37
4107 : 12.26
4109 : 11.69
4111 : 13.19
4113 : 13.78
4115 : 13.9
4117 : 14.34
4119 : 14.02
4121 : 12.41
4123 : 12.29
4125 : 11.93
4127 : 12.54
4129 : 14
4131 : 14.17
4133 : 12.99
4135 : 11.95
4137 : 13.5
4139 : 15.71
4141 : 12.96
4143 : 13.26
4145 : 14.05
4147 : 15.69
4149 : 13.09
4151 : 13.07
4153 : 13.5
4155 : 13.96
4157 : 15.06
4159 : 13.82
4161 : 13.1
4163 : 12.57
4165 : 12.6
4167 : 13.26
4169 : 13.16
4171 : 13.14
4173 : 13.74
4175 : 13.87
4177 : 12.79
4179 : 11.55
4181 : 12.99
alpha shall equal 1.0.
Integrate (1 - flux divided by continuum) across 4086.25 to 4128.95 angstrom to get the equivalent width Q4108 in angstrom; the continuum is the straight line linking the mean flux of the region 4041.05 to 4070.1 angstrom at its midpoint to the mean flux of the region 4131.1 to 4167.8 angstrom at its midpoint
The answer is 2.0 angstrom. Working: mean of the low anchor 13.5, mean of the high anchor 13.6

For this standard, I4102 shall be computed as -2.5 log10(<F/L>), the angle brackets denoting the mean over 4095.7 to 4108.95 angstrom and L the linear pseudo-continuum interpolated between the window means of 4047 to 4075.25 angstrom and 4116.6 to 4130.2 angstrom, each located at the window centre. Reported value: 0.08 mag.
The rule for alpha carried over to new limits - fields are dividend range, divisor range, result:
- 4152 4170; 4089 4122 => 1.06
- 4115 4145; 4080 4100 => 1.06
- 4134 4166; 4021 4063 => 1.05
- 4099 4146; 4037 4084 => 1.01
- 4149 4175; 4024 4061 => 1.04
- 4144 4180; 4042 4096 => 1.05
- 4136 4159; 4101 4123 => 1.10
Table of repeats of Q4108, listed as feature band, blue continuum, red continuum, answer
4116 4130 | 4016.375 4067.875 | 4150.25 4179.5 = 0.4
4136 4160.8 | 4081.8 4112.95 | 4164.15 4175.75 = -1.6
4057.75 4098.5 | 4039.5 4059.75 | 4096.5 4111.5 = -1.4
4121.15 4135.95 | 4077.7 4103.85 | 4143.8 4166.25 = 0.5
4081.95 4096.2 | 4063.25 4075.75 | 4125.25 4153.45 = 0.8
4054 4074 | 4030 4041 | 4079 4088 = -1.3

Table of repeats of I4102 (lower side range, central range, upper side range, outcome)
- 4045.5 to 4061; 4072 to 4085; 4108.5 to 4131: 0.02 mag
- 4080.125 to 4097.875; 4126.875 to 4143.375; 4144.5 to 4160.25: 0.02 mag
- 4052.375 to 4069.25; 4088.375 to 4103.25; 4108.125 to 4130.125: 0.03 mag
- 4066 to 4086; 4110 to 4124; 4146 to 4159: 0.02 mag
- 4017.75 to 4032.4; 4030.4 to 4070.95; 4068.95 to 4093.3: 0.04 mag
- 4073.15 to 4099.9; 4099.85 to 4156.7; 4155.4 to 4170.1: 0.00 mag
